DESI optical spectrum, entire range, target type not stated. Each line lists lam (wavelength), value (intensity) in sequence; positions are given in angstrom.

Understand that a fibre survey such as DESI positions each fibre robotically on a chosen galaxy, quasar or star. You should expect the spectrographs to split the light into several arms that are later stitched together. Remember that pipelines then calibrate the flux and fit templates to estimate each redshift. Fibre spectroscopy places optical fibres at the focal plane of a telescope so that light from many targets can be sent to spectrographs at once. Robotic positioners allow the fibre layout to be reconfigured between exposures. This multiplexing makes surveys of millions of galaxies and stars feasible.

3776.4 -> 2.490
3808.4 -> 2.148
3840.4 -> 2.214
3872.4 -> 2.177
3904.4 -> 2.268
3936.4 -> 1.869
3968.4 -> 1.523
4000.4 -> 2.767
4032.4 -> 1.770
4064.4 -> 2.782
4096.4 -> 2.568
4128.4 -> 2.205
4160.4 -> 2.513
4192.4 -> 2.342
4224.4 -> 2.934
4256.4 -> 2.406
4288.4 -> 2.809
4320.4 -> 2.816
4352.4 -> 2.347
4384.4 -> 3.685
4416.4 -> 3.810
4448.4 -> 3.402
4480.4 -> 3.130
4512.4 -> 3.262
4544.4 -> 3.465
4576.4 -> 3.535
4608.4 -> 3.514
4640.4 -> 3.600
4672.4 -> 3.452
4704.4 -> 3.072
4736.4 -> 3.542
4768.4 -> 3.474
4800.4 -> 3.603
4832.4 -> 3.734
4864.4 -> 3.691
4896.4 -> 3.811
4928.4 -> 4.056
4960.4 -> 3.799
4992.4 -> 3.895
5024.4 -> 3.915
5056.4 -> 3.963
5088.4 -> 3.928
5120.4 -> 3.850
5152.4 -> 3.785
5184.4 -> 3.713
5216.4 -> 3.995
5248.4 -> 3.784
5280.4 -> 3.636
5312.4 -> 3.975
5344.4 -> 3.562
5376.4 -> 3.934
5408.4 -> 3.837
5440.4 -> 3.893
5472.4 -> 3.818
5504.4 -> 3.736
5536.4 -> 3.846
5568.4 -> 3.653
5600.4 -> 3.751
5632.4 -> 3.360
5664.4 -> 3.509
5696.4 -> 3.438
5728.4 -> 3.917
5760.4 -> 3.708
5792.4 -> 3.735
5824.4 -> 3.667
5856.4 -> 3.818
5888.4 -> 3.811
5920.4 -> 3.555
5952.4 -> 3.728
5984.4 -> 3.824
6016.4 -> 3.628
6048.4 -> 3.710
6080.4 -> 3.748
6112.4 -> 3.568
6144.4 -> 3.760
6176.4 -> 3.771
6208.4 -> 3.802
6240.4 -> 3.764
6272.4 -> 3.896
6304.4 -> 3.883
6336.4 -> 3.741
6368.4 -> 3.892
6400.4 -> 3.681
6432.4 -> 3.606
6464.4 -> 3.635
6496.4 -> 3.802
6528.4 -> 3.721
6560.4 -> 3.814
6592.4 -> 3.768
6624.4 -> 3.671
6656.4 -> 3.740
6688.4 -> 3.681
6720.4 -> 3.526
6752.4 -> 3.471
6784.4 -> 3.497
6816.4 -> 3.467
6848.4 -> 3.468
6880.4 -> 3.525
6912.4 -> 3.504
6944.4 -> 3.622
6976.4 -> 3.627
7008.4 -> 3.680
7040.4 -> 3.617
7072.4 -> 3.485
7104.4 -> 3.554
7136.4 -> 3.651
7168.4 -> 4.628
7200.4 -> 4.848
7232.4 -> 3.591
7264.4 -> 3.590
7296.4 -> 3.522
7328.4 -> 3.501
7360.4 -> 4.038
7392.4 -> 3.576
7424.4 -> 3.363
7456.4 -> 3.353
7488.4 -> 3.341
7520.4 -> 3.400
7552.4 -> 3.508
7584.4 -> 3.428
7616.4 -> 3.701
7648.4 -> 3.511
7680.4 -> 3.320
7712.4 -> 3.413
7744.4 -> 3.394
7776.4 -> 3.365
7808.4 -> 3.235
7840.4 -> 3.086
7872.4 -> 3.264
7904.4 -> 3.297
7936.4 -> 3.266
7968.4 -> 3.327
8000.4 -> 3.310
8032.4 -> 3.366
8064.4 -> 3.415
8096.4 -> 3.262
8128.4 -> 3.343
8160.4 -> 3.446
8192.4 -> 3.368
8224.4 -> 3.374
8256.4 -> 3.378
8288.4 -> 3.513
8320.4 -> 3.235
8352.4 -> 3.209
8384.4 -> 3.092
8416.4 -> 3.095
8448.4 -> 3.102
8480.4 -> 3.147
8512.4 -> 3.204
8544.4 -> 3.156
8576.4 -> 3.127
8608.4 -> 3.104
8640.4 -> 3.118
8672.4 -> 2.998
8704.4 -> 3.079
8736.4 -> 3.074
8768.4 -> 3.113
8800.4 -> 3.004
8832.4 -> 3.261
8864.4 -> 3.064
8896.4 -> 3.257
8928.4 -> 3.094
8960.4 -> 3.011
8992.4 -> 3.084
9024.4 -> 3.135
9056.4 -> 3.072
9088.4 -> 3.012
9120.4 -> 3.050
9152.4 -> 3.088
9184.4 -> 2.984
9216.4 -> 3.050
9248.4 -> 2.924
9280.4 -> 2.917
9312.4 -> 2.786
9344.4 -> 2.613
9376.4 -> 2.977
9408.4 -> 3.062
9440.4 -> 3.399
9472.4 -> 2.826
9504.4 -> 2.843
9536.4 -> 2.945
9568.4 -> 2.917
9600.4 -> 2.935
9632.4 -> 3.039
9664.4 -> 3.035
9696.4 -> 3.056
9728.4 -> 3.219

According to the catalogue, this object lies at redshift 0.09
